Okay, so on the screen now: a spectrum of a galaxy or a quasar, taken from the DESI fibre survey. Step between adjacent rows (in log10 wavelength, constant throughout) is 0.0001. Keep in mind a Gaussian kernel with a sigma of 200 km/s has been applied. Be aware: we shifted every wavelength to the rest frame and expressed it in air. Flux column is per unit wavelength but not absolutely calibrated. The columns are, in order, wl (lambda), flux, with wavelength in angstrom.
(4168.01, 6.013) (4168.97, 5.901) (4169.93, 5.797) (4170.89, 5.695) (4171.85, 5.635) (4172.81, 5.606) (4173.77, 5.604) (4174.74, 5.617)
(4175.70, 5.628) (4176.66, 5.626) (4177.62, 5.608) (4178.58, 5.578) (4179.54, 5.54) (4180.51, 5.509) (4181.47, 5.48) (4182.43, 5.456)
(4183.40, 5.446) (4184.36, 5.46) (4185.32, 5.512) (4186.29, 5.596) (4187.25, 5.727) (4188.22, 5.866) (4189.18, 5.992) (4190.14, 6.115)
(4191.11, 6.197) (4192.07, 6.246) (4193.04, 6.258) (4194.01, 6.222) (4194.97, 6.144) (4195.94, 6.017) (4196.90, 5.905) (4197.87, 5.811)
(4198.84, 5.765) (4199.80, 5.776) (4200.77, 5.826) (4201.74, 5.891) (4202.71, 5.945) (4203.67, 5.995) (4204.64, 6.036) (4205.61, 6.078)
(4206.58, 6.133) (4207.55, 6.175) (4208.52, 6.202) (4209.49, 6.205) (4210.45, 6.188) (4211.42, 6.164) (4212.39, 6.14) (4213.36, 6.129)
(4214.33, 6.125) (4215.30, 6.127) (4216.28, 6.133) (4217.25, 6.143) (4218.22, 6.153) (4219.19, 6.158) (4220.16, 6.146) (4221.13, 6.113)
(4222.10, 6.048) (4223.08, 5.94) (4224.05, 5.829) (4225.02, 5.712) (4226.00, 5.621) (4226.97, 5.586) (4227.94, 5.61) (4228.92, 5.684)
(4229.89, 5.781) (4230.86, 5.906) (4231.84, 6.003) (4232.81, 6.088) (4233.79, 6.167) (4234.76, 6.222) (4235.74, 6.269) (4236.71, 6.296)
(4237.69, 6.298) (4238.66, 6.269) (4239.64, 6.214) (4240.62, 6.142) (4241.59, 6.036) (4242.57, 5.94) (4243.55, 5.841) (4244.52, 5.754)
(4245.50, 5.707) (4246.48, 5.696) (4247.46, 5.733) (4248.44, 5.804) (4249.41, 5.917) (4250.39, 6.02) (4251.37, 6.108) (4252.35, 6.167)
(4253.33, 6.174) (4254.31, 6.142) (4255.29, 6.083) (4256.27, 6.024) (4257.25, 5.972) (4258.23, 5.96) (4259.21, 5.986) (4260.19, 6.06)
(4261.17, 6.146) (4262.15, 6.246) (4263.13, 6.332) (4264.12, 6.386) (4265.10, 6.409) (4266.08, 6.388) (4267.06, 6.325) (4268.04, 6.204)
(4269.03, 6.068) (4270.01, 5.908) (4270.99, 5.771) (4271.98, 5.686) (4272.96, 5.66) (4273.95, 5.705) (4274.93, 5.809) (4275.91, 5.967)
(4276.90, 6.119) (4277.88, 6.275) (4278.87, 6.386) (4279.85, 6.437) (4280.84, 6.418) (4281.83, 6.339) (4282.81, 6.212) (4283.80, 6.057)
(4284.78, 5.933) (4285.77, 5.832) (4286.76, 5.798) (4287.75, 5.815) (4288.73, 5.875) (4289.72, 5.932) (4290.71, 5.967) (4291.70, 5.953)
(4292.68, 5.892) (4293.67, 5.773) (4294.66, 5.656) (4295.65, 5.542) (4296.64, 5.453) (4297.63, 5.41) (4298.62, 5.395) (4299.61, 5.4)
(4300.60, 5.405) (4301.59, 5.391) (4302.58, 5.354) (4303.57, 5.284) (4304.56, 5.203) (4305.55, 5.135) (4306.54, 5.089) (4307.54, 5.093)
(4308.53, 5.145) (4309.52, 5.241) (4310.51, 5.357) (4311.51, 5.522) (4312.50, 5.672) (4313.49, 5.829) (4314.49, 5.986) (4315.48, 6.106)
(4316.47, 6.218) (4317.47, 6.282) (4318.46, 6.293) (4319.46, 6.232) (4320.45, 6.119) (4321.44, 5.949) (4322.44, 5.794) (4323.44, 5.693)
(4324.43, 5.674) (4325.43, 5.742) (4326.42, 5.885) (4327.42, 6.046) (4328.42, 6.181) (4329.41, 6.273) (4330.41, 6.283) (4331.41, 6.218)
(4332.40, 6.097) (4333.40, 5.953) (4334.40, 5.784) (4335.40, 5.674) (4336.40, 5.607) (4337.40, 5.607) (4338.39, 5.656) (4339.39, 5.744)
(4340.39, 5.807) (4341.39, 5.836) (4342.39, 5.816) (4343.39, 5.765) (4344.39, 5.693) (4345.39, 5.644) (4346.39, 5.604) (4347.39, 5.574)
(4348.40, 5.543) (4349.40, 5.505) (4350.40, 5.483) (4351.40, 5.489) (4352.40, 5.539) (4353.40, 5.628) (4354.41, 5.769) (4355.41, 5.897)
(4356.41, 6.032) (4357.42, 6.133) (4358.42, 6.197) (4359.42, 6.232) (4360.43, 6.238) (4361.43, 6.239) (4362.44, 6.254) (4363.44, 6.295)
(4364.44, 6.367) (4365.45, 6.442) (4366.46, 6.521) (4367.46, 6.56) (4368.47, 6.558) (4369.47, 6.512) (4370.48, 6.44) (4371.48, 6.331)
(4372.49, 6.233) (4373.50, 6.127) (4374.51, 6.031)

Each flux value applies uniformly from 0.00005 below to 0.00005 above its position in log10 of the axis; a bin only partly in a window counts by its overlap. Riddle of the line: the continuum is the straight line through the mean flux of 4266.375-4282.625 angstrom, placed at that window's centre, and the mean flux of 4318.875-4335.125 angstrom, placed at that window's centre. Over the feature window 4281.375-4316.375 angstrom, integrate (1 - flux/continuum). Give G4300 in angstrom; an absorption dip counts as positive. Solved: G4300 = 2.3 angstrom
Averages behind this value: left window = 6.07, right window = 5.99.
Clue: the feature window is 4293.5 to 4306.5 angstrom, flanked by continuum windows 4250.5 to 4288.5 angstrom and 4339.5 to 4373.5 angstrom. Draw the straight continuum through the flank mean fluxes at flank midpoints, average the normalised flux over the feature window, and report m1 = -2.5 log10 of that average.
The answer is 0.13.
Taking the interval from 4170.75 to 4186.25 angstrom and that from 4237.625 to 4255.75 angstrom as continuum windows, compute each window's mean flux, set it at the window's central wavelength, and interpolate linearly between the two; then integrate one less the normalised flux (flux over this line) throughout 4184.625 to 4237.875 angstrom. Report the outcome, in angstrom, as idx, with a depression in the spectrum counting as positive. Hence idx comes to -2.2 angstrom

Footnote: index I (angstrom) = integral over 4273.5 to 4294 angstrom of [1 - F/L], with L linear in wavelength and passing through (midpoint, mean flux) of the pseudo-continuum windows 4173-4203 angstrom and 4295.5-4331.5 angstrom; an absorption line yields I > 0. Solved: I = -1.1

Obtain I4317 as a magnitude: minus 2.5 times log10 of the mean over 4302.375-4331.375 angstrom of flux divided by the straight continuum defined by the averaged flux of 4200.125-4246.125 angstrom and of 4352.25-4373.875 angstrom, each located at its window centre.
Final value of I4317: 0.07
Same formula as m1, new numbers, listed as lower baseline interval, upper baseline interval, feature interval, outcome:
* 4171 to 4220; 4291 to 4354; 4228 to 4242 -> -0.04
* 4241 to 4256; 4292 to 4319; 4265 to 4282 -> -0.06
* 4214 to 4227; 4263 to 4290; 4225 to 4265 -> 0.00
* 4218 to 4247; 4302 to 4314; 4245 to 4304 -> -0.06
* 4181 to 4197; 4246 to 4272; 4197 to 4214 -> -0.02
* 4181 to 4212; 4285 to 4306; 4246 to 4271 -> -0.07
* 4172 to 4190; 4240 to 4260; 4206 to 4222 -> -0.07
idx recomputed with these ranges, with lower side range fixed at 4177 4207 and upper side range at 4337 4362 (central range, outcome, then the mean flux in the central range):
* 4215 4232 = -0.3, 5.92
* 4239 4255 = -0.4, 5.96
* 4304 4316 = 0.7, 5.45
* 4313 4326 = -0.4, 5.99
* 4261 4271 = -0.7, 6.22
